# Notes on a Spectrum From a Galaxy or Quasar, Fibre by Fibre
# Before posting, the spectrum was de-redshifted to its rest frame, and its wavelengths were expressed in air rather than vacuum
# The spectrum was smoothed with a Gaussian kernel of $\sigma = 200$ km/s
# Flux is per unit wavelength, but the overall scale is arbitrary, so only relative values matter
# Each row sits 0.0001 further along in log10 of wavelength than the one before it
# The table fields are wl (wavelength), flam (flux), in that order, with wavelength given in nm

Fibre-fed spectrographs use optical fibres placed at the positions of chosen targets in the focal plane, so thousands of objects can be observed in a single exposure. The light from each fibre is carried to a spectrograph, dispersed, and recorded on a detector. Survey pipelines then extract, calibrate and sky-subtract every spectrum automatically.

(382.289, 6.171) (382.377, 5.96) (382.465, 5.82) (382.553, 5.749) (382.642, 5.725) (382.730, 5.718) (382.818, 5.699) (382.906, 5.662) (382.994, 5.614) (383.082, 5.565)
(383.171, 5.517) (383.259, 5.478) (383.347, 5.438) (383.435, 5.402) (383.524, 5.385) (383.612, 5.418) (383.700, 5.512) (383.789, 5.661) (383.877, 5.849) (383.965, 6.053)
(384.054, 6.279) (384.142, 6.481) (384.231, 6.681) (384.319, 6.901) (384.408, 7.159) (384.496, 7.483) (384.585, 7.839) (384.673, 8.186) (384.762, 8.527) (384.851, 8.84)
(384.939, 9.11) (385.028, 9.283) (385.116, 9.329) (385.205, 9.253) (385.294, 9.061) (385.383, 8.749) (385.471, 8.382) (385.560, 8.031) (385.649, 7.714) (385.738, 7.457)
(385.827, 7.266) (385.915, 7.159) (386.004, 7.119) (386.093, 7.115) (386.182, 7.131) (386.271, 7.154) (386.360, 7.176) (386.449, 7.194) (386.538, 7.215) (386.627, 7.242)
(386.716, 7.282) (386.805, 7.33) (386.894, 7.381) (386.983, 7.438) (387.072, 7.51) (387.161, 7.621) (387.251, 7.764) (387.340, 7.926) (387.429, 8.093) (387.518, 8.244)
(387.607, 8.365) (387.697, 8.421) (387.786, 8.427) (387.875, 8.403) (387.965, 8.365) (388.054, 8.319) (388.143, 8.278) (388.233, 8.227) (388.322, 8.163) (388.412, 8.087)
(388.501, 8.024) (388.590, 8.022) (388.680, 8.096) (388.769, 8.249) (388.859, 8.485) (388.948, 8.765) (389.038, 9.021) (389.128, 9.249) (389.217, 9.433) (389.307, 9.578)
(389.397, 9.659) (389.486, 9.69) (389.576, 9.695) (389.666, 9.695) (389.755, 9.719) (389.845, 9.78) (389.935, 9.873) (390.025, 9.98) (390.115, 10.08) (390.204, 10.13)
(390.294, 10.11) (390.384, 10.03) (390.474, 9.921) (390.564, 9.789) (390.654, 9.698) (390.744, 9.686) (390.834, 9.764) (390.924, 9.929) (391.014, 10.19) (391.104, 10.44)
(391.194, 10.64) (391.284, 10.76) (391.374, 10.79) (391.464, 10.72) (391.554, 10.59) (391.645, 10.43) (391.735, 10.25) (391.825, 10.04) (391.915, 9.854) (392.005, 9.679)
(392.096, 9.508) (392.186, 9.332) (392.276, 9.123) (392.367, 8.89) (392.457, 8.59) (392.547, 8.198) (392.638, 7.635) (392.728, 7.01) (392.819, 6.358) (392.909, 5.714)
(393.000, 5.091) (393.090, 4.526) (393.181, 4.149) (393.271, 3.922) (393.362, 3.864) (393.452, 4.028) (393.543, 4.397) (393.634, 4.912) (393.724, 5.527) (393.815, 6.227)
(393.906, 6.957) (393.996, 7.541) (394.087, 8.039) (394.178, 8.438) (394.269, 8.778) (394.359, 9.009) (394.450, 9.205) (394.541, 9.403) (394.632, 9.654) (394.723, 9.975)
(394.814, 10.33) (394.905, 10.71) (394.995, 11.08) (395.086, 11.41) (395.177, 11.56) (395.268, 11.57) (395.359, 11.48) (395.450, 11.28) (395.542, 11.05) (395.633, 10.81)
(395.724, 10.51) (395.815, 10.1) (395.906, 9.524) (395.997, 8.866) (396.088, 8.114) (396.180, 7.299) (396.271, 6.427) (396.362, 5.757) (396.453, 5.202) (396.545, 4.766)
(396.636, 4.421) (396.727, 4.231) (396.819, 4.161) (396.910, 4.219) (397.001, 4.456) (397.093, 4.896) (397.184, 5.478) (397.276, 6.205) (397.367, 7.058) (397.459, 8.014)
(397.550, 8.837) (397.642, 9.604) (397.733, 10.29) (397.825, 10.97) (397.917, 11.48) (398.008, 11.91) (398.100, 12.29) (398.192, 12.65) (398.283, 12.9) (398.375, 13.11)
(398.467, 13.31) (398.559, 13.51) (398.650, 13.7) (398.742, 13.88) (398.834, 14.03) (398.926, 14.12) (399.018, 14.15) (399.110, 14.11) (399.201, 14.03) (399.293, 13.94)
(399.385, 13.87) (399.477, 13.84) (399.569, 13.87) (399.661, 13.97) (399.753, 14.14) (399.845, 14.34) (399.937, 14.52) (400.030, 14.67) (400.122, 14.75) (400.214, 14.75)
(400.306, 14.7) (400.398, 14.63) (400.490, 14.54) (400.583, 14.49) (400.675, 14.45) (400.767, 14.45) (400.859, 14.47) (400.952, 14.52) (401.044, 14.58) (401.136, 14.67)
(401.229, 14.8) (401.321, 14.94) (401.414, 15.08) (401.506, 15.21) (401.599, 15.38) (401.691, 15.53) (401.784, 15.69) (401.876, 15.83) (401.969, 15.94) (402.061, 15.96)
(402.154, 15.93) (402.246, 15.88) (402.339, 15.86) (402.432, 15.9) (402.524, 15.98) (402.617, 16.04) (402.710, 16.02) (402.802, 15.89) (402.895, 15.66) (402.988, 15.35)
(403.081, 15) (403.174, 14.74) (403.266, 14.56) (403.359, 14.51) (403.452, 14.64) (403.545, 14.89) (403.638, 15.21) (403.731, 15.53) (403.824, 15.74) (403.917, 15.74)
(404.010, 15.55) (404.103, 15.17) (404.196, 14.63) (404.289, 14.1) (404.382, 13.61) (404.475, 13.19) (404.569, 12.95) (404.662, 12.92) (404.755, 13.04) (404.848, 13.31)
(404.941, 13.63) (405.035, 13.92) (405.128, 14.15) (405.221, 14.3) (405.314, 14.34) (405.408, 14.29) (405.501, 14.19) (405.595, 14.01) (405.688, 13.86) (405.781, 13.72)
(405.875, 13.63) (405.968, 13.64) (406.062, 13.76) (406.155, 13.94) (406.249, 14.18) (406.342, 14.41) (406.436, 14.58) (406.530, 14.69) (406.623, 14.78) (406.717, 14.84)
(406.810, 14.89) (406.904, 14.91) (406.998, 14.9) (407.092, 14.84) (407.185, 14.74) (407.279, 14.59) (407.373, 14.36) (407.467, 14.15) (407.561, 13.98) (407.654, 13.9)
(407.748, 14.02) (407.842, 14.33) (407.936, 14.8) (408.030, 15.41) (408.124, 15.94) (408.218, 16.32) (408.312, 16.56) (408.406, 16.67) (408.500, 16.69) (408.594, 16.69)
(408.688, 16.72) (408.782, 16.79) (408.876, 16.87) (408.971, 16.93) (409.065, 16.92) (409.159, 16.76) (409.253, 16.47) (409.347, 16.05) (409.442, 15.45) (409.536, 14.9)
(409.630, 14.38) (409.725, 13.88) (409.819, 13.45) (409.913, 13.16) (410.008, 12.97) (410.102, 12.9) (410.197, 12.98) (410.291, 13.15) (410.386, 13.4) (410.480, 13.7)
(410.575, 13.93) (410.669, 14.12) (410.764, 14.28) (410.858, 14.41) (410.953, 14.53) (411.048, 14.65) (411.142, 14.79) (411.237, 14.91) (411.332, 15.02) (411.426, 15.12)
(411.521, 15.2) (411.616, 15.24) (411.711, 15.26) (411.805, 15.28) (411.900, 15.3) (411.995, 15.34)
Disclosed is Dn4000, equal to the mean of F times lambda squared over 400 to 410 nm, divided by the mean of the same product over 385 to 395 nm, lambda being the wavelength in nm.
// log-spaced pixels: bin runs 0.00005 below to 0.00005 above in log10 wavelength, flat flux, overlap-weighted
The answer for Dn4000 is 1.9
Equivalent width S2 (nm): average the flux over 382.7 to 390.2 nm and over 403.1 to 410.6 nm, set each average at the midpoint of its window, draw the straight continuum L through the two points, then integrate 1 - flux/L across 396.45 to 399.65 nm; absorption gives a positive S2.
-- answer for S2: 0.395 nm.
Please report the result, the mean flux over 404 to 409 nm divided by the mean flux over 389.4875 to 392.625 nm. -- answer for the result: 1.5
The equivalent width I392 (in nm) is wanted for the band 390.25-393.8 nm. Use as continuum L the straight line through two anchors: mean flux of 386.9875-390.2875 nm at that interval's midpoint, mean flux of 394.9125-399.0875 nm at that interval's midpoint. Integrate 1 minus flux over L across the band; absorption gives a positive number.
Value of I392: 0.310 nm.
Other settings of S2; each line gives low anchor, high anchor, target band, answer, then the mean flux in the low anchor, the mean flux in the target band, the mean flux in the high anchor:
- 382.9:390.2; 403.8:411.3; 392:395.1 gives 0.78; 7.83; 7.57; 14.6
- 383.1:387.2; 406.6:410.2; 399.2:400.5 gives -0.22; 7.23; 14.3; 15.2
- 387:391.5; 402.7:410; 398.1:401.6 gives -0.43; 9.15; 14.2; 14.8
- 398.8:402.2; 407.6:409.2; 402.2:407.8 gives 0.31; 14.7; 14.6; 16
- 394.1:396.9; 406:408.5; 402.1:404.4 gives -0.46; 8.77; 15.3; 14.8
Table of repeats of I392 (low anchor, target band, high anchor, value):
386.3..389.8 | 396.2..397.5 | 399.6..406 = 0.72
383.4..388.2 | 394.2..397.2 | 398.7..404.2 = 0.92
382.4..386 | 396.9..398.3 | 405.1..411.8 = 0.30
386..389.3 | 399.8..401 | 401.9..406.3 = -0.13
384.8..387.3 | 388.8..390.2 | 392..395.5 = -0.28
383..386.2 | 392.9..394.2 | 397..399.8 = 0.59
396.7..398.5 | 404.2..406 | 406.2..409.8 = -0.03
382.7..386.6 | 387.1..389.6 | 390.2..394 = -0.29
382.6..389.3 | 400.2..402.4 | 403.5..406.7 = -0.38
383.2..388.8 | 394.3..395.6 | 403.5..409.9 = 0.02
